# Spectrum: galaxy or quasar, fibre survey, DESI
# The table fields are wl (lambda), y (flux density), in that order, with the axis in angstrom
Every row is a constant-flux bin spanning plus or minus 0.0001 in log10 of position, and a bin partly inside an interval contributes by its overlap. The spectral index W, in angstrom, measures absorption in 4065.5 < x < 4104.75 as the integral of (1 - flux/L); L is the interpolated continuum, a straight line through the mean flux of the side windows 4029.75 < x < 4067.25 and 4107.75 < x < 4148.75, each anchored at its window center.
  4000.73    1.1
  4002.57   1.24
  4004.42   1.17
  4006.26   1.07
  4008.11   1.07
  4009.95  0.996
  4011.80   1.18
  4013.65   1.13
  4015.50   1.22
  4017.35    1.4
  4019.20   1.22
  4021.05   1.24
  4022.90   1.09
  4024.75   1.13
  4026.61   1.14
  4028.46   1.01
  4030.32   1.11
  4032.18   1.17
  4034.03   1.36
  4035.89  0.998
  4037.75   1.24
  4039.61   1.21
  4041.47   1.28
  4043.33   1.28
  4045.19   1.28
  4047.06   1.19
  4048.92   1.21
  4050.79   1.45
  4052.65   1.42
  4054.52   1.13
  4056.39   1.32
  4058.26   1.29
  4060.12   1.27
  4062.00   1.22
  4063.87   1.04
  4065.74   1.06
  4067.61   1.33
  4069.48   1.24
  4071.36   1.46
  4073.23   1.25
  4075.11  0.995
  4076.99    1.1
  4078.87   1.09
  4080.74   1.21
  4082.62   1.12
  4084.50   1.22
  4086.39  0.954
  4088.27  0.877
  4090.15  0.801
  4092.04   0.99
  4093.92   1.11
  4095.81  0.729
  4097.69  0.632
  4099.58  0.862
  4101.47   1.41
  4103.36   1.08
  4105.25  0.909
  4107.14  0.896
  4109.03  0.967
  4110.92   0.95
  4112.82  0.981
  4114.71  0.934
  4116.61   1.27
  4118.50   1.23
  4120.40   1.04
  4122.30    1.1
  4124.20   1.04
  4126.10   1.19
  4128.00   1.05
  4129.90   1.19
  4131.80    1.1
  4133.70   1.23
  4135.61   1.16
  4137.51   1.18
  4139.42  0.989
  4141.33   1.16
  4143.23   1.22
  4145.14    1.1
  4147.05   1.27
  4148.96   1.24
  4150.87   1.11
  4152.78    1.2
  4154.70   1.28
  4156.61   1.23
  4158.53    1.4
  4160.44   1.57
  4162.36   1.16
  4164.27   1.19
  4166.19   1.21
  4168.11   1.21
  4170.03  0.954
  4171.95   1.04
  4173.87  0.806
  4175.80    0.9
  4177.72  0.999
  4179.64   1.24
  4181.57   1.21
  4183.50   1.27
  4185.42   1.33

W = 3.6 angstrom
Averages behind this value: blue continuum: 1.23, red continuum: 1.11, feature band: 1.07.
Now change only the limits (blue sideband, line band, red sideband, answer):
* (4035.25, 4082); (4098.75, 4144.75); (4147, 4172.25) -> 4.98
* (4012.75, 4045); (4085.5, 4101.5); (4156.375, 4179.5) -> 3.64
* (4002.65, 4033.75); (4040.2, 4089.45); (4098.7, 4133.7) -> -3.79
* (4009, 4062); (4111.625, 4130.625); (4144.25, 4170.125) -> 1.97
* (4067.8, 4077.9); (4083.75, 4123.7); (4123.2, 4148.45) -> 6.26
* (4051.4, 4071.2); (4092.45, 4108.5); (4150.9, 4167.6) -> 3.83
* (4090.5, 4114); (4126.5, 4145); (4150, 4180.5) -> -1.39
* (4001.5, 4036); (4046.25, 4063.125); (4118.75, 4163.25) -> -1.59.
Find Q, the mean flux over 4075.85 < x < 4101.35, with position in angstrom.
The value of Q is 0.99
